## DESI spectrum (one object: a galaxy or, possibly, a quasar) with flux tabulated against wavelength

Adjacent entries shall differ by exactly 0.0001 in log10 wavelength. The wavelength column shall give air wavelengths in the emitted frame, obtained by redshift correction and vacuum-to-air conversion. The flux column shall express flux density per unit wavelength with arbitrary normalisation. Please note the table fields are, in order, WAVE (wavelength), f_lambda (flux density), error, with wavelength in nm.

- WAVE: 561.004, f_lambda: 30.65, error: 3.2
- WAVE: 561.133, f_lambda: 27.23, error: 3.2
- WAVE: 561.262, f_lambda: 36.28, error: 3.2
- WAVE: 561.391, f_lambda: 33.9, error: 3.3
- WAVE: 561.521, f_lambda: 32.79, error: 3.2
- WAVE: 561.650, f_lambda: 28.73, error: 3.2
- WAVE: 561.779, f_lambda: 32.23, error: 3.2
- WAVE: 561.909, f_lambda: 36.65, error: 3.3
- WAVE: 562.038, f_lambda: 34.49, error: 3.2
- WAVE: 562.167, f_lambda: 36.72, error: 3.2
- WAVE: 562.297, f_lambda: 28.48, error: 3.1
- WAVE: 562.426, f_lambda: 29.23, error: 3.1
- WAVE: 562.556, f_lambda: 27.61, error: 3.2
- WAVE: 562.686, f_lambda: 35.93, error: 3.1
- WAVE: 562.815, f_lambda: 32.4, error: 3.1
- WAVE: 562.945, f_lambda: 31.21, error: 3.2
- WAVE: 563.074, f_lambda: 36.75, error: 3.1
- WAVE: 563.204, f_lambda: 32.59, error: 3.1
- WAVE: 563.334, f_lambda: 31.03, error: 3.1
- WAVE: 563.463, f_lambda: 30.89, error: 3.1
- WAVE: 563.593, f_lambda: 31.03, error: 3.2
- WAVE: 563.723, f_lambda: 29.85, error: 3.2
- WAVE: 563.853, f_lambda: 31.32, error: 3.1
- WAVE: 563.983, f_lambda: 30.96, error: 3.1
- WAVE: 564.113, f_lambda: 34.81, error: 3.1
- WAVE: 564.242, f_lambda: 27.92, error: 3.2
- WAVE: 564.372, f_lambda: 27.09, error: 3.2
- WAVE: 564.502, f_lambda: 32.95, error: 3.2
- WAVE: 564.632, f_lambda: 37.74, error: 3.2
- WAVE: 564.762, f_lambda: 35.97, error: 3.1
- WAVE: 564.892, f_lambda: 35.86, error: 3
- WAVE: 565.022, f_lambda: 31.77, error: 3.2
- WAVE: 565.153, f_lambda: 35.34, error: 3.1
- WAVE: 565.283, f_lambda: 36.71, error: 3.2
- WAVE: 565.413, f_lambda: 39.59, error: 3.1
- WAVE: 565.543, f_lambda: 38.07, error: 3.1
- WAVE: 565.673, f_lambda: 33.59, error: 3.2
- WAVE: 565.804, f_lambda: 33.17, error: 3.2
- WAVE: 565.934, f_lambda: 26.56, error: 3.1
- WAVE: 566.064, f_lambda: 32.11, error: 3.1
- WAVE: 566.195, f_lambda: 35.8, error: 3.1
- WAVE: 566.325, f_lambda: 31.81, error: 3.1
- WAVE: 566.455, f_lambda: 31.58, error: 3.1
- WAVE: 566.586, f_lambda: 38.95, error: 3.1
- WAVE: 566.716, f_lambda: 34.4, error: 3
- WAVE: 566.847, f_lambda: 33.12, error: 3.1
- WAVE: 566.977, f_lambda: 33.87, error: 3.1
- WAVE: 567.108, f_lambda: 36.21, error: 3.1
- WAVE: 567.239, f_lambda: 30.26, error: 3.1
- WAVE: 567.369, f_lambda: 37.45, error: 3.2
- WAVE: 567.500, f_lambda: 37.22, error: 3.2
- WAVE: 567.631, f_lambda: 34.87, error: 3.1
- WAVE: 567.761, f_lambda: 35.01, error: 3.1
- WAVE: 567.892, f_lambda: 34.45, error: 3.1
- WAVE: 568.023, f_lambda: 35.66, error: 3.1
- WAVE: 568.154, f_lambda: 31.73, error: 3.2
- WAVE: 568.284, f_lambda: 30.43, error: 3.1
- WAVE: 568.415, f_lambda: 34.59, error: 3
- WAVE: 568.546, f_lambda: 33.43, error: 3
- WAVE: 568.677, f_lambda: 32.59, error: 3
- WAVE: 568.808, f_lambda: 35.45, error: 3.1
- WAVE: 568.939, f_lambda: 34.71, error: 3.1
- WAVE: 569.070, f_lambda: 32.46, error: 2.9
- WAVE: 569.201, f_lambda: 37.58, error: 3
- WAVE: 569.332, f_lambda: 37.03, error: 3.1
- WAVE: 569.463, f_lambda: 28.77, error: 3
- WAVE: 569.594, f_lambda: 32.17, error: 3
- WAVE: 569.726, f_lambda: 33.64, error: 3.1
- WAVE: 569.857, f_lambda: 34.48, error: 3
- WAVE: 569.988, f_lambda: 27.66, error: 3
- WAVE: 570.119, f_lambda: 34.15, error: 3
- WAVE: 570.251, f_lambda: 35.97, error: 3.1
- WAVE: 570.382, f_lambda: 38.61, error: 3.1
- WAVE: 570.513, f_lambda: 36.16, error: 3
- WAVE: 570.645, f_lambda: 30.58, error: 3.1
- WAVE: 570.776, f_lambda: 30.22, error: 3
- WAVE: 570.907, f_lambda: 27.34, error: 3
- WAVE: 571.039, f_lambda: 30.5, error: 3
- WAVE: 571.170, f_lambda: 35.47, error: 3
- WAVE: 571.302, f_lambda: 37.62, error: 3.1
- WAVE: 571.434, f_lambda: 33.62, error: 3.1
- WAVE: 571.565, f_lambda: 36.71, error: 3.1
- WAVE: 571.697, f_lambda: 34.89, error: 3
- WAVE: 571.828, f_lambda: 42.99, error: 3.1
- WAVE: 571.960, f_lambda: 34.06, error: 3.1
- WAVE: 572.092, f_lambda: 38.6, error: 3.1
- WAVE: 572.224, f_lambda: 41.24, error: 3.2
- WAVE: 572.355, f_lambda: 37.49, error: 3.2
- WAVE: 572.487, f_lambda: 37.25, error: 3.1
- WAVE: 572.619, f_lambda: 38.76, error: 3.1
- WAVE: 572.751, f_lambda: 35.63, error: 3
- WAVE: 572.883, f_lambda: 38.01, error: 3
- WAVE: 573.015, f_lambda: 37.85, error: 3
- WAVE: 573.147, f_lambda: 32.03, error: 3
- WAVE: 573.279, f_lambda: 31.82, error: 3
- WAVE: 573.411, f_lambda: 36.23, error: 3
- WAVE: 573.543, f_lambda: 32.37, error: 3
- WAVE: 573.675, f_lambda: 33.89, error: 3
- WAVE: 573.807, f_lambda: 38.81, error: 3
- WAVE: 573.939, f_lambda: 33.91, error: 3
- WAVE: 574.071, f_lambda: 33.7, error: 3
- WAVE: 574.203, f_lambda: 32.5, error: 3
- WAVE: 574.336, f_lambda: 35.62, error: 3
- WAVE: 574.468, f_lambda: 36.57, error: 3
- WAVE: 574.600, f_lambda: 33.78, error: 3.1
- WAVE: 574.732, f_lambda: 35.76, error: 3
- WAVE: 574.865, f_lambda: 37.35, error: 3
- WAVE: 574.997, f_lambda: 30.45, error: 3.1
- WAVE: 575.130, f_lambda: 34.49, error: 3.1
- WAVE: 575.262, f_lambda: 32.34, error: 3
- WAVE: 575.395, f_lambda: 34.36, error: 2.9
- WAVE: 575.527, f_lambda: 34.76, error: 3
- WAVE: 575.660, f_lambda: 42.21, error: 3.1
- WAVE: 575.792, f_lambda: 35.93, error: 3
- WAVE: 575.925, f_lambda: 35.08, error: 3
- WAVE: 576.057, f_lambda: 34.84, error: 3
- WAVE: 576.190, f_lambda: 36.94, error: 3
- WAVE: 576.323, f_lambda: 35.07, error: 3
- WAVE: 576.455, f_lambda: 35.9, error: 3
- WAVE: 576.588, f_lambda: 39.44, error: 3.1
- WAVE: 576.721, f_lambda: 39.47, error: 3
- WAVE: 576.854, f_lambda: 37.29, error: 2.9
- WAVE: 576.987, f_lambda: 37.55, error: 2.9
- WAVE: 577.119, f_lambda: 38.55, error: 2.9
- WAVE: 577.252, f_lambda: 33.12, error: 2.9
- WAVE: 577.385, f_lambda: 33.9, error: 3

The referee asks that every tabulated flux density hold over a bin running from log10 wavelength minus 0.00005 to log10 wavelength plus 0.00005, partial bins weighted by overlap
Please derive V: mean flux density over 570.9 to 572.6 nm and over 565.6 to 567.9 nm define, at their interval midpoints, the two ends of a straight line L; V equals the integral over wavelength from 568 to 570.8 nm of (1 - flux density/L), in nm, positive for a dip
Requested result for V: 0.130 nm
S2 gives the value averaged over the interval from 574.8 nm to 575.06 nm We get 34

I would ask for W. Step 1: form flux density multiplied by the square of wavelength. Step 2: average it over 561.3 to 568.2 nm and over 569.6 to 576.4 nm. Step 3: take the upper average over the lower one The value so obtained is 1.1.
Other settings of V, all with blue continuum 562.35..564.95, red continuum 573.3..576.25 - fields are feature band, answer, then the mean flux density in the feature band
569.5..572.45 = -0.06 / 34.7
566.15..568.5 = -0.08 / 34.3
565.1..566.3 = -0.07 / 34.5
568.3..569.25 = -0.02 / 34.1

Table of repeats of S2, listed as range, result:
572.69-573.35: 35.1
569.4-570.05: 31.4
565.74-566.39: 31.9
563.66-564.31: 31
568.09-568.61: 32.6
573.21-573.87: 34.6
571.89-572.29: 38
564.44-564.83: 35.6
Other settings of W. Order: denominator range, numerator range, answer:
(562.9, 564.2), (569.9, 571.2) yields 1.05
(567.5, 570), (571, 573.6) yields 1.09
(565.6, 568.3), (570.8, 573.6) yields 1.07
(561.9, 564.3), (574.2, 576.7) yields 1.16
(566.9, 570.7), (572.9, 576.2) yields 1.05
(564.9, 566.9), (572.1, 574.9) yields 1.07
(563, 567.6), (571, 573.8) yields 1.10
